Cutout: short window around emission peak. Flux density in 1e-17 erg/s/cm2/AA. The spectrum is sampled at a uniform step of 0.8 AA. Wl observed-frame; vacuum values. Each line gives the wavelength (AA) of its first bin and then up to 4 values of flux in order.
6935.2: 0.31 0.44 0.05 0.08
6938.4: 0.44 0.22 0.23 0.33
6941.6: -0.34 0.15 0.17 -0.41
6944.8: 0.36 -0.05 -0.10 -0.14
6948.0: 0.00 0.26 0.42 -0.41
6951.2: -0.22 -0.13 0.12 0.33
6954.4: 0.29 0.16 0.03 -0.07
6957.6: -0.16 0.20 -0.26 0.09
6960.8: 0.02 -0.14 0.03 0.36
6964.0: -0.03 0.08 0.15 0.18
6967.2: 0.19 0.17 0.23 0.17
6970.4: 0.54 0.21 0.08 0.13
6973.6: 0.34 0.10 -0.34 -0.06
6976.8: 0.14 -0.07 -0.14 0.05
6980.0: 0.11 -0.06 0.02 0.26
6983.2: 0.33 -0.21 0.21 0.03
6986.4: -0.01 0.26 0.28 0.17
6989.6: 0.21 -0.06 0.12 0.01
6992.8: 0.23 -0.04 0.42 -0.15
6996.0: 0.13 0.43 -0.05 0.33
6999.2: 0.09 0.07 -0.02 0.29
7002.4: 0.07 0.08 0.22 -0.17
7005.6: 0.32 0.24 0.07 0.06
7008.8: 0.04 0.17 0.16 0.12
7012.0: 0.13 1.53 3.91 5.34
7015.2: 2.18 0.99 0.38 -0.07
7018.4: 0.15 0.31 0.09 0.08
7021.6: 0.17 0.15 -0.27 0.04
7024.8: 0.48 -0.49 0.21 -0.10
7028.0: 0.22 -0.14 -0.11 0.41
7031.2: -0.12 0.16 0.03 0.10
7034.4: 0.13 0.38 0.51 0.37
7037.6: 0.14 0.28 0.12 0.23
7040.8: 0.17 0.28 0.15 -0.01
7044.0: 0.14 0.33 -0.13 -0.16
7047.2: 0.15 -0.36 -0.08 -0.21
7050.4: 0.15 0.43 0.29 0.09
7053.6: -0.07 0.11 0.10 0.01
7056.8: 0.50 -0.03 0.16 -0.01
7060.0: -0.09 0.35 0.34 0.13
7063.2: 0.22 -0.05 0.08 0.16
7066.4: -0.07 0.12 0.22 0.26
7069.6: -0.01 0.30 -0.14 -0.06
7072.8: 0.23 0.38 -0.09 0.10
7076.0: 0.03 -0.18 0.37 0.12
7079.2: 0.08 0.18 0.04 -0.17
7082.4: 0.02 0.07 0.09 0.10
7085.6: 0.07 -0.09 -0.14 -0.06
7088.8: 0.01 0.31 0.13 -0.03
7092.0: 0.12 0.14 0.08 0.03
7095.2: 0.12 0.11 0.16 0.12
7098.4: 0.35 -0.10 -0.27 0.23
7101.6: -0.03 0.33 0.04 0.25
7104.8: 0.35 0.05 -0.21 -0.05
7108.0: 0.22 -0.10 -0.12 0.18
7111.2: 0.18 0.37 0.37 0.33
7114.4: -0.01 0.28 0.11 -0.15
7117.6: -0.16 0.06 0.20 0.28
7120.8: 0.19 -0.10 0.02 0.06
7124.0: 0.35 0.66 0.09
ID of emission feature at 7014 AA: H-alpha 6563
